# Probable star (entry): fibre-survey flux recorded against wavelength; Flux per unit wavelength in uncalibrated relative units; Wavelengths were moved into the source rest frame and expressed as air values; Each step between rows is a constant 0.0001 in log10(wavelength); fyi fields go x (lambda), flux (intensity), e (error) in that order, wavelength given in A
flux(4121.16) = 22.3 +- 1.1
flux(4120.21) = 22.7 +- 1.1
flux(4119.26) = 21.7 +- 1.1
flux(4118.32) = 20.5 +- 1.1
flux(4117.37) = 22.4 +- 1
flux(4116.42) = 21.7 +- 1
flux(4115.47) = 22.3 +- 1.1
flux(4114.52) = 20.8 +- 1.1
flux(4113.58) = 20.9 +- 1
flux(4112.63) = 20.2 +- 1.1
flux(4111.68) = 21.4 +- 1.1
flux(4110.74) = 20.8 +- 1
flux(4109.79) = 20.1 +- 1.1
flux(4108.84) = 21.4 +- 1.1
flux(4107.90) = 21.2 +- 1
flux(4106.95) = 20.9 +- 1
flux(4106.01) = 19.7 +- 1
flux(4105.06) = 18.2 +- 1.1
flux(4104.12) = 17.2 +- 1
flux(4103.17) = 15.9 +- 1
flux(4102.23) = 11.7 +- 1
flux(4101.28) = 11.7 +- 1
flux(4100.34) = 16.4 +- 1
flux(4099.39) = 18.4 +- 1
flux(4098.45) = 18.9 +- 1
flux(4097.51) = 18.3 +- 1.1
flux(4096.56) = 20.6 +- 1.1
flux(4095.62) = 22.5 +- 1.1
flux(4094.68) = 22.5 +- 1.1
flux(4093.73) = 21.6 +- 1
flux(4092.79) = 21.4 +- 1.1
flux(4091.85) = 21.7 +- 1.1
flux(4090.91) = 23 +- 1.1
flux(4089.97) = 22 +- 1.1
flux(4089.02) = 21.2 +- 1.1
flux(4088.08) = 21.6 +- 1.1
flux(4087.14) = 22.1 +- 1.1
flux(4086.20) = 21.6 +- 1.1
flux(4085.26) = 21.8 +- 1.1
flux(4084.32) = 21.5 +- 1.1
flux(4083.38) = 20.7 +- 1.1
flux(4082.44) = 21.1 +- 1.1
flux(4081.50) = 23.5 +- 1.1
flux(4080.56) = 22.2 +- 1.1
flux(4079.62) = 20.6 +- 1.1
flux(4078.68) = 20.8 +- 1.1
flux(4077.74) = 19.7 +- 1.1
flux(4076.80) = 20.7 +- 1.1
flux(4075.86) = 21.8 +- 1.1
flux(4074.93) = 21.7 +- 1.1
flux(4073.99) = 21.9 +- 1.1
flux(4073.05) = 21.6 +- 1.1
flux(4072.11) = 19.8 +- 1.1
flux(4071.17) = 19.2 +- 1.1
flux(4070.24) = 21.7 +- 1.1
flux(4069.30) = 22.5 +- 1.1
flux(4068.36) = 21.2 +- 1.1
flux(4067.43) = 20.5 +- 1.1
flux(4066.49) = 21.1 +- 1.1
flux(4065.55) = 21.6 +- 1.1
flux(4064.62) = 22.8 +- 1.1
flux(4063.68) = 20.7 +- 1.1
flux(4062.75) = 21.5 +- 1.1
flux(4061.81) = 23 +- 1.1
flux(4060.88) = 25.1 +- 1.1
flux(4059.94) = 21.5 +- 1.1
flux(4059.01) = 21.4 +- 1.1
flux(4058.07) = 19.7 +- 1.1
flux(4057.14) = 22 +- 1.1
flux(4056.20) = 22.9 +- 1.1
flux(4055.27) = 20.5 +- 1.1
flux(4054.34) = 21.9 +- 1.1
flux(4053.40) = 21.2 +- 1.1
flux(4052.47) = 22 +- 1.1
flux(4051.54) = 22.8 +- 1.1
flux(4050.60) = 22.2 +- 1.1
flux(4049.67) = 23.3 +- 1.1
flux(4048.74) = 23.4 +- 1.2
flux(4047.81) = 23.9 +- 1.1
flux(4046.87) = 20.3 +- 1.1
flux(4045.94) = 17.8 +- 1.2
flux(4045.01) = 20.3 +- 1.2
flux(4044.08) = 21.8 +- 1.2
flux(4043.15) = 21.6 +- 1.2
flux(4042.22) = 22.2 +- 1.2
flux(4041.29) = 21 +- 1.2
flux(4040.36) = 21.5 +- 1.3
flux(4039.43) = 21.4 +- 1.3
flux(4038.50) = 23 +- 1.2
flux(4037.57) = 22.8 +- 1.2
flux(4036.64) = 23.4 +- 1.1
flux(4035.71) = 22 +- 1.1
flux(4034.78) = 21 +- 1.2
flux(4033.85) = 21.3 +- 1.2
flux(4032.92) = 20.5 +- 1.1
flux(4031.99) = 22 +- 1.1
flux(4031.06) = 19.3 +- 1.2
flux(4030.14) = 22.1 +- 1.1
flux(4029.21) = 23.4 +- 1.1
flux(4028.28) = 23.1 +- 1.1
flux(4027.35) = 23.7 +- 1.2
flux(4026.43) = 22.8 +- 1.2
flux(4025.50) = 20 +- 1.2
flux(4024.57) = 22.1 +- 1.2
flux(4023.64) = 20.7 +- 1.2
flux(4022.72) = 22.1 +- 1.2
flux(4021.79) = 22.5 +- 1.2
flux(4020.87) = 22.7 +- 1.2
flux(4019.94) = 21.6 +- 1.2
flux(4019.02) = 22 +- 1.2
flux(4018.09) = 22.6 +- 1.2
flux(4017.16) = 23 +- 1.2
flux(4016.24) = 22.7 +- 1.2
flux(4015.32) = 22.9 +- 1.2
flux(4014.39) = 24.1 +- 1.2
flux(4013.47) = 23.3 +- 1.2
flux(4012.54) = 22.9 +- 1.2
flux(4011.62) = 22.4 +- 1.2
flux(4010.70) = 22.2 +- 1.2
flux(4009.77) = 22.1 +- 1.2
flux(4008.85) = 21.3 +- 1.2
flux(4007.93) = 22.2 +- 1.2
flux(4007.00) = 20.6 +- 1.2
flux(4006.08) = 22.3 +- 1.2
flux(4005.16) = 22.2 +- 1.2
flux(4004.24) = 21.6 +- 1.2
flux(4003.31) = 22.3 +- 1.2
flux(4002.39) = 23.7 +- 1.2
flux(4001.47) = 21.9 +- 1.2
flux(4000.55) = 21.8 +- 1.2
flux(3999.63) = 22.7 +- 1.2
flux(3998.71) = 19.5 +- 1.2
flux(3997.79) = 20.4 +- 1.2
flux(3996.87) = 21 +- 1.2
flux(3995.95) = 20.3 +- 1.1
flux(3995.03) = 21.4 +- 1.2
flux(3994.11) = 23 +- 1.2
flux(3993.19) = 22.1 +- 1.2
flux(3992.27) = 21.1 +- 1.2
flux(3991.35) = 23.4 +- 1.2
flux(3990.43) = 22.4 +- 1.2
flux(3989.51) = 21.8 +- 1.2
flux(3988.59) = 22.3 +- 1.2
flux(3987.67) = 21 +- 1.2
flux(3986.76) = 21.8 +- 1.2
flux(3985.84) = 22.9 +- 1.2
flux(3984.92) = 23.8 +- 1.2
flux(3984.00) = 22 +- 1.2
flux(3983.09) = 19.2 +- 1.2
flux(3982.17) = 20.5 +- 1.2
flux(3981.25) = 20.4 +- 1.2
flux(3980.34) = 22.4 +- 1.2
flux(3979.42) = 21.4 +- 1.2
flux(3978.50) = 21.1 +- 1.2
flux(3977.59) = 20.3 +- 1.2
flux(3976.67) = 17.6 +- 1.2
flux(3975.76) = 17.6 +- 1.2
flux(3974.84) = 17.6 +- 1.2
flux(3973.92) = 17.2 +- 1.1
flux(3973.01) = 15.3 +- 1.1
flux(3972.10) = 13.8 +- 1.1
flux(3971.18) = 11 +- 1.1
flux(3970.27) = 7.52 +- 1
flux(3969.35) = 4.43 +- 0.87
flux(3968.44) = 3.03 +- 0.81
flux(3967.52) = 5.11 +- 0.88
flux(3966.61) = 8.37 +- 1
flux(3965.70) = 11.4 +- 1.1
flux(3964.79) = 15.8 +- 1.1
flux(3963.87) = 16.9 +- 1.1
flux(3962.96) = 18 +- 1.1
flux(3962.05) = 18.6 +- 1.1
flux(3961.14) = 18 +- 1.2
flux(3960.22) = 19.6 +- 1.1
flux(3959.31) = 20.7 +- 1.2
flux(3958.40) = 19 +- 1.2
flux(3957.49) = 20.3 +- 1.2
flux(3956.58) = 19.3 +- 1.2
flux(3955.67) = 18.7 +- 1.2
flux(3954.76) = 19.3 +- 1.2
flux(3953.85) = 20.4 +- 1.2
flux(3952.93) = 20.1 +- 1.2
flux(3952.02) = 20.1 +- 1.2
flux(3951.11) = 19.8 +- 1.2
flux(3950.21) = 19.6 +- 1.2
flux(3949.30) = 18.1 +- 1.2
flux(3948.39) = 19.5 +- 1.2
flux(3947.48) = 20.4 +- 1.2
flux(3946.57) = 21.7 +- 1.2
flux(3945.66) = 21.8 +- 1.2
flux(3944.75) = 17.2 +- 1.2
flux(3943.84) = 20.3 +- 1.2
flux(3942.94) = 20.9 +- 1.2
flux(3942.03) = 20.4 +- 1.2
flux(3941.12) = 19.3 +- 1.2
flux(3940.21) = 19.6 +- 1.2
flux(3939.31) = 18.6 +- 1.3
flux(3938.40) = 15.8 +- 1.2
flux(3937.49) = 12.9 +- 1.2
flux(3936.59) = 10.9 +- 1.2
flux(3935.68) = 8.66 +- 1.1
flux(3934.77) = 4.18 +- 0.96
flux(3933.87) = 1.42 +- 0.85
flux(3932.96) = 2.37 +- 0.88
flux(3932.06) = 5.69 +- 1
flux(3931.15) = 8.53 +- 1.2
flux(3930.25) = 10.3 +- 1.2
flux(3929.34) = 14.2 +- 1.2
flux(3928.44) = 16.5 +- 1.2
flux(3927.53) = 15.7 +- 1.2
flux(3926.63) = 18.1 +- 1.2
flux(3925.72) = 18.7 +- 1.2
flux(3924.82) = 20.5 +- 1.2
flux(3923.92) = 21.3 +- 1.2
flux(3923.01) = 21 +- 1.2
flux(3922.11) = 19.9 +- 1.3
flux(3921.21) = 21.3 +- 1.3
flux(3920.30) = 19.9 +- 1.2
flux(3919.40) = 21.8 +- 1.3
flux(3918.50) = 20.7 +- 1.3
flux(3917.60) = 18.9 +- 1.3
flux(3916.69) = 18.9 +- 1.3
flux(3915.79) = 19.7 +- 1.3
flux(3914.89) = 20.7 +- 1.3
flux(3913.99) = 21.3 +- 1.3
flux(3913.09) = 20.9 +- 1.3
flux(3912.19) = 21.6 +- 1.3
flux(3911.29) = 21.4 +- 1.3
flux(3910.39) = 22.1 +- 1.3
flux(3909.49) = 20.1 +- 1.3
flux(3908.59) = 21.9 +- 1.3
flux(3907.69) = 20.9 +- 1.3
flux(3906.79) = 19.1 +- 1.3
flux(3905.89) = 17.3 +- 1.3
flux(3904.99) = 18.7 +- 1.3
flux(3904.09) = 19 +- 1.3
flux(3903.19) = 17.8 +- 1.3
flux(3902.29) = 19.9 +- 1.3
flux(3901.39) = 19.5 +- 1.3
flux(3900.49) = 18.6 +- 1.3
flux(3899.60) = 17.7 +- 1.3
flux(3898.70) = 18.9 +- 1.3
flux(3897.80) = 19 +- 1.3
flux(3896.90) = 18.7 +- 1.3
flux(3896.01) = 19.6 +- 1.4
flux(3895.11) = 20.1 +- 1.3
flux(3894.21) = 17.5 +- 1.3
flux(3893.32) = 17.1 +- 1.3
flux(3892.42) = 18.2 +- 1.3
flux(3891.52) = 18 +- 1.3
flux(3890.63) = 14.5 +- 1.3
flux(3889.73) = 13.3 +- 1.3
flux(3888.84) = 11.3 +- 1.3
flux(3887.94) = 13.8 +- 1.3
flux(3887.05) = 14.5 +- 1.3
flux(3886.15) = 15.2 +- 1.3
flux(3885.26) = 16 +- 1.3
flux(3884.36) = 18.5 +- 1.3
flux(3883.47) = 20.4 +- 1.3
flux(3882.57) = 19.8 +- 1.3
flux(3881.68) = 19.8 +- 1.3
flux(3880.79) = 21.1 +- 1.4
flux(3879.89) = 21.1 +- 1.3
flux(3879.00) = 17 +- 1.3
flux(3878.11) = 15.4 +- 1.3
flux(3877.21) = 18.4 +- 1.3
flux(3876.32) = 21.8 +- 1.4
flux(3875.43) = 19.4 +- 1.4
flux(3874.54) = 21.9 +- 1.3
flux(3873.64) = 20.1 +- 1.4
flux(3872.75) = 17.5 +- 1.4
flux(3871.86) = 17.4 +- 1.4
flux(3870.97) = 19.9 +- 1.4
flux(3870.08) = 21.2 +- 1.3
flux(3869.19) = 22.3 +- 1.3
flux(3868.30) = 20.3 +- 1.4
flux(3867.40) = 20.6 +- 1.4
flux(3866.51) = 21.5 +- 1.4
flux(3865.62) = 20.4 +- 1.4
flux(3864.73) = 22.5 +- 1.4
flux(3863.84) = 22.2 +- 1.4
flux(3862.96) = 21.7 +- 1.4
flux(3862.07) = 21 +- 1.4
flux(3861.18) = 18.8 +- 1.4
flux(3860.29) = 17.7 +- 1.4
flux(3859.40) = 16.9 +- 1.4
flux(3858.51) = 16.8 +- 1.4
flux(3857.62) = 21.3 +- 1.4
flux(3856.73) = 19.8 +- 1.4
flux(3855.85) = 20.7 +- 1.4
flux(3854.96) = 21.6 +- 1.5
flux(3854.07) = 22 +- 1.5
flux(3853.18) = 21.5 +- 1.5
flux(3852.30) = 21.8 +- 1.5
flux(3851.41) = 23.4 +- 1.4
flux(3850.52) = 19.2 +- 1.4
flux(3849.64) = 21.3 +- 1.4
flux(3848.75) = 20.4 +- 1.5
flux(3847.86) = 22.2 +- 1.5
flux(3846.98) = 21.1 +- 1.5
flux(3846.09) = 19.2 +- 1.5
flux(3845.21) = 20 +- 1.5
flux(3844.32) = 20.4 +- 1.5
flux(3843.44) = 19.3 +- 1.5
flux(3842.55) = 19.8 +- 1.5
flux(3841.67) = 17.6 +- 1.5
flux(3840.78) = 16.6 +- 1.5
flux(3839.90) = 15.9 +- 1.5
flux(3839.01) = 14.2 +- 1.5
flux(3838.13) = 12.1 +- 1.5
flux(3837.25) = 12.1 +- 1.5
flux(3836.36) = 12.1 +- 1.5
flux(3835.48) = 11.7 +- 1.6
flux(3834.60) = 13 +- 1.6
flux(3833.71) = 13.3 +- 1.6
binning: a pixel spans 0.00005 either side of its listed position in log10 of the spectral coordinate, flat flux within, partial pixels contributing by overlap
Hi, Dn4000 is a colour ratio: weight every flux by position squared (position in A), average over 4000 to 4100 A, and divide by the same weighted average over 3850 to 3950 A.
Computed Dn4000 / 1.28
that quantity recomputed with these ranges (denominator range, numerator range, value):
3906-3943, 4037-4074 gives 1.37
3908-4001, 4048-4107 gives 1.23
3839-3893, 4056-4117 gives 1.21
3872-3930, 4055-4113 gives 1.21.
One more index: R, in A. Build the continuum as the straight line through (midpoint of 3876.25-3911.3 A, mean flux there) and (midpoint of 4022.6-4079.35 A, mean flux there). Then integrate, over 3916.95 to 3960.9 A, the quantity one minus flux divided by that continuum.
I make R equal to 4.7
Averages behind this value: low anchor 18.2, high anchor 21.6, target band 17.2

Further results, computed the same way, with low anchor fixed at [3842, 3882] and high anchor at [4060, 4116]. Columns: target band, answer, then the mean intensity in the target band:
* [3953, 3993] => 5.2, 17.8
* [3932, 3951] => 4.6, 15.5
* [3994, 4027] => -2.4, 22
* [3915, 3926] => 0.0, 20.3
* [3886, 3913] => 2.7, 18.2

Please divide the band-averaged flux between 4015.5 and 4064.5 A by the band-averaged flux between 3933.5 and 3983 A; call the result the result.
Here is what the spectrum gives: 1.3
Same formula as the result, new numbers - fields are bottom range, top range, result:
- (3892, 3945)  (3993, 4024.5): 1.26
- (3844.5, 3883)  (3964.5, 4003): 0.91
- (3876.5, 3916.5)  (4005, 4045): 1.19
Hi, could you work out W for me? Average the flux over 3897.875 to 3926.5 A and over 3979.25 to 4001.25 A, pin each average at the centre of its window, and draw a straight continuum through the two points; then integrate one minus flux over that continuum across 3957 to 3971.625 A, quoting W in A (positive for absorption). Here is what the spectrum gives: 5.2 A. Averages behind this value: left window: 20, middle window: 13.6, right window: 21.6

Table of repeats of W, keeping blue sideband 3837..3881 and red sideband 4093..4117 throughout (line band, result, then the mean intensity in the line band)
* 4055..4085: -3.1 A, 21.5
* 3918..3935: 4.0 A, 15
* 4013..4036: -3.1 A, 22.1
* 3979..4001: -2.4 A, 21.6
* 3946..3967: 1.1 A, 18.5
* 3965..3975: 4.7 A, 10.4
